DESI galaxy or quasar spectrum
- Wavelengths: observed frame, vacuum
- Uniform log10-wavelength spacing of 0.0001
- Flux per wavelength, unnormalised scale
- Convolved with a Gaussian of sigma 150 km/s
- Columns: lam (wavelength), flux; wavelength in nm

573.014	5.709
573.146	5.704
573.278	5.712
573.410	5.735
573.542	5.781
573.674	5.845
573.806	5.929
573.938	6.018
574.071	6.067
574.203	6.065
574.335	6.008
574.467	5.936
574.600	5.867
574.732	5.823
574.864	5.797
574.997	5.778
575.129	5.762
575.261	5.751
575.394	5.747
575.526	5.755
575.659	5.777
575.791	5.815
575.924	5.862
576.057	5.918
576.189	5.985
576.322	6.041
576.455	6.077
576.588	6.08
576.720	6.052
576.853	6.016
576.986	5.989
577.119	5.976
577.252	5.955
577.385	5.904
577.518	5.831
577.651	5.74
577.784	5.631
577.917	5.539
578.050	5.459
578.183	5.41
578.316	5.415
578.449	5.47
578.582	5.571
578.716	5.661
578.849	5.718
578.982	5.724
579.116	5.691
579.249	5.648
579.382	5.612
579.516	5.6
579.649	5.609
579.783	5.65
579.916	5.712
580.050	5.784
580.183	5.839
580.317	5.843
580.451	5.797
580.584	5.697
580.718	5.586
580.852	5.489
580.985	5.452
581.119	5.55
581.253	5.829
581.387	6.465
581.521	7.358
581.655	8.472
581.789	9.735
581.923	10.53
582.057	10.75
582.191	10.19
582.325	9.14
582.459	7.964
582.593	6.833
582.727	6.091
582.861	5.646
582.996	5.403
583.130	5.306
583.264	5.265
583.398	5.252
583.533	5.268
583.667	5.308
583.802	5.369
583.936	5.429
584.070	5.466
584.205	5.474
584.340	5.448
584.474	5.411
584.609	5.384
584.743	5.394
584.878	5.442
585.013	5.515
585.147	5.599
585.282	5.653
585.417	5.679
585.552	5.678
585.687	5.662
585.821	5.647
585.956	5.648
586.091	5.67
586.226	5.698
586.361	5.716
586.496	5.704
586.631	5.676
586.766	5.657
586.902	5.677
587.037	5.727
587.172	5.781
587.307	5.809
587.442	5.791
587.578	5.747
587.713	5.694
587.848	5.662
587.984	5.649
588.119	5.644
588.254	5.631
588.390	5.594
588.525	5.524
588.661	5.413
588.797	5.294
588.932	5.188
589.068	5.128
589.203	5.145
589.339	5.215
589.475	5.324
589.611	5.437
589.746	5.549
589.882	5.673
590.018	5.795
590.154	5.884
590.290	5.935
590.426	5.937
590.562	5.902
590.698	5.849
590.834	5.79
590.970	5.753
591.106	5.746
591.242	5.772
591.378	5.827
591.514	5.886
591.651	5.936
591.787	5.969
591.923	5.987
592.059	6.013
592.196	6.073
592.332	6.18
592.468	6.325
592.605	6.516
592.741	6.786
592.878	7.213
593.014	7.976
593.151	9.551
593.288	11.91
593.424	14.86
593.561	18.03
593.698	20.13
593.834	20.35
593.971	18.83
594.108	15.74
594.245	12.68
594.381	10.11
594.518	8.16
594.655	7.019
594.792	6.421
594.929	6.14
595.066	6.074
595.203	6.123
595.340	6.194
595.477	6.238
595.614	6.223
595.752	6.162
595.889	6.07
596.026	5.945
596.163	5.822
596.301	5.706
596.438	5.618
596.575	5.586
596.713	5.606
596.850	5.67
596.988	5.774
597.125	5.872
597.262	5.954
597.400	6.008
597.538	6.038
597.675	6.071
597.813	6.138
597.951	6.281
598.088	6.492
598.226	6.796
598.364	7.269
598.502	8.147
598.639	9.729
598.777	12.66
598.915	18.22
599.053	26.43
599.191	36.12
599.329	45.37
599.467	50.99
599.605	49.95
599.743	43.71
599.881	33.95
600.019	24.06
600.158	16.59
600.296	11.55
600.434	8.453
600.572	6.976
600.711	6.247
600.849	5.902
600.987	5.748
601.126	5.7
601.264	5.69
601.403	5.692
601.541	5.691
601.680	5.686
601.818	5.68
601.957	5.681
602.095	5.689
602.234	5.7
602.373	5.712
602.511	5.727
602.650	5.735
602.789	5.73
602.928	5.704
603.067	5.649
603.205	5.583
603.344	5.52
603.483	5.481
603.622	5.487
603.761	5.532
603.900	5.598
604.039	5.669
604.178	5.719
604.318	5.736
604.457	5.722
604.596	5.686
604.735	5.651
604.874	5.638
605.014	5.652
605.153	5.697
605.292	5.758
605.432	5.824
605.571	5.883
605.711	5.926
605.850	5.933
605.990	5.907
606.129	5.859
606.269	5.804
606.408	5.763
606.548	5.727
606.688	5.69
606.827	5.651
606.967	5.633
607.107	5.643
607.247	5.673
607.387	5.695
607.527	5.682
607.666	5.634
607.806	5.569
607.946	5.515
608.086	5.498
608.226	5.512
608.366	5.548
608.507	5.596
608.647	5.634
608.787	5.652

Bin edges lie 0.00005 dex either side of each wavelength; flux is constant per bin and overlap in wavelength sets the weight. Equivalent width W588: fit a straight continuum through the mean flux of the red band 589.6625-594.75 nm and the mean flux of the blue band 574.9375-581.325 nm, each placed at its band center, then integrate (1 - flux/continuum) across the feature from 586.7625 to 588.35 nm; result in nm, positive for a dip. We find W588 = 0.41 nm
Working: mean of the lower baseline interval 5.75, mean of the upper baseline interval 8.63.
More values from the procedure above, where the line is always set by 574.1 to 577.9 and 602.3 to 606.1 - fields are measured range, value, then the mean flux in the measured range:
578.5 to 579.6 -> 0.04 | 5.65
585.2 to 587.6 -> 0.05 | 5.7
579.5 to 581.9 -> -0.18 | 6.29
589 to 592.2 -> 0.04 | 5.72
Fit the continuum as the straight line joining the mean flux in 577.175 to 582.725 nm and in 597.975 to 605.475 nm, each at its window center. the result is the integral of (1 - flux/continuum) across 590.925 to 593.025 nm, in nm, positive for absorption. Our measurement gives 0.69 nm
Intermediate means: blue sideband 6.41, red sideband 11.5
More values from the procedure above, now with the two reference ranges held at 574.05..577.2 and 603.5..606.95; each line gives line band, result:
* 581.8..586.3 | -0.283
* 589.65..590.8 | 0.003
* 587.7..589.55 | 0.128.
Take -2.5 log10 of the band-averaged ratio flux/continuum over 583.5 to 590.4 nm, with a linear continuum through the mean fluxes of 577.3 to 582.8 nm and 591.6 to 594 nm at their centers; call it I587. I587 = 0.448 mag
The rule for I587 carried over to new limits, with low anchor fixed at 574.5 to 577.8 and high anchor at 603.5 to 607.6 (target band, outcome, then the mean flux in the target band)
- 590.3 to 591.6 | -0.01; 5.83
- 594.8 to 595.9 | -0.07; 6.17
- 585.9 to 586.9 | 0.03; 5.68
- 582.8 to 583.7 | 0.10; 5.35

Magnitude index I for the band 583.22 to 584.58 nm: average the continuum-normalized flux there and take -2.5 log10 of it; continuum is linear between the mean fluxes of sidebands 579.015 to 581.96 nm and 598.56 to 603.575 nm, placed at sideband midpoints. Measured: 0.38 mag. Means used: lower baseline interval 6.27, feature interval 5.37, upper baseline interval 14.2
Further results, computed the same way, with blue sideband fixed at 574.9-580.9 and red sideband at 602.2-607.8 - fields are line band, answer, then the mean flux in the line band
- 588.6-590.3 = 0.06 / 5.44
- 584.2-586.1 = 0.04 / 5.55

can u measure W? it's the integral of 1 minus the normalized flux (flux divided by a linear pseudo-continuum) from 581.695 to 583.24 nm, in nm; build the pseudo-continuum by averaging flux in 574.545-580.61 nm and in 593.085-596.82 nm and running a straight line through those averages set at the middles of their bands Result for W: -0.25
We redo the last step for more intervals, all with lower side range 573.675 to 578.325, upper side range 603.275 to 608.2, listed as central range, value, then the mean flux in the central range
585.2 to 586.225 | 0.02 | 5.66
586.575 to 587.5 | 0.01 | 5.73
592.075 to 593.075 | -0.16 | 6.68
